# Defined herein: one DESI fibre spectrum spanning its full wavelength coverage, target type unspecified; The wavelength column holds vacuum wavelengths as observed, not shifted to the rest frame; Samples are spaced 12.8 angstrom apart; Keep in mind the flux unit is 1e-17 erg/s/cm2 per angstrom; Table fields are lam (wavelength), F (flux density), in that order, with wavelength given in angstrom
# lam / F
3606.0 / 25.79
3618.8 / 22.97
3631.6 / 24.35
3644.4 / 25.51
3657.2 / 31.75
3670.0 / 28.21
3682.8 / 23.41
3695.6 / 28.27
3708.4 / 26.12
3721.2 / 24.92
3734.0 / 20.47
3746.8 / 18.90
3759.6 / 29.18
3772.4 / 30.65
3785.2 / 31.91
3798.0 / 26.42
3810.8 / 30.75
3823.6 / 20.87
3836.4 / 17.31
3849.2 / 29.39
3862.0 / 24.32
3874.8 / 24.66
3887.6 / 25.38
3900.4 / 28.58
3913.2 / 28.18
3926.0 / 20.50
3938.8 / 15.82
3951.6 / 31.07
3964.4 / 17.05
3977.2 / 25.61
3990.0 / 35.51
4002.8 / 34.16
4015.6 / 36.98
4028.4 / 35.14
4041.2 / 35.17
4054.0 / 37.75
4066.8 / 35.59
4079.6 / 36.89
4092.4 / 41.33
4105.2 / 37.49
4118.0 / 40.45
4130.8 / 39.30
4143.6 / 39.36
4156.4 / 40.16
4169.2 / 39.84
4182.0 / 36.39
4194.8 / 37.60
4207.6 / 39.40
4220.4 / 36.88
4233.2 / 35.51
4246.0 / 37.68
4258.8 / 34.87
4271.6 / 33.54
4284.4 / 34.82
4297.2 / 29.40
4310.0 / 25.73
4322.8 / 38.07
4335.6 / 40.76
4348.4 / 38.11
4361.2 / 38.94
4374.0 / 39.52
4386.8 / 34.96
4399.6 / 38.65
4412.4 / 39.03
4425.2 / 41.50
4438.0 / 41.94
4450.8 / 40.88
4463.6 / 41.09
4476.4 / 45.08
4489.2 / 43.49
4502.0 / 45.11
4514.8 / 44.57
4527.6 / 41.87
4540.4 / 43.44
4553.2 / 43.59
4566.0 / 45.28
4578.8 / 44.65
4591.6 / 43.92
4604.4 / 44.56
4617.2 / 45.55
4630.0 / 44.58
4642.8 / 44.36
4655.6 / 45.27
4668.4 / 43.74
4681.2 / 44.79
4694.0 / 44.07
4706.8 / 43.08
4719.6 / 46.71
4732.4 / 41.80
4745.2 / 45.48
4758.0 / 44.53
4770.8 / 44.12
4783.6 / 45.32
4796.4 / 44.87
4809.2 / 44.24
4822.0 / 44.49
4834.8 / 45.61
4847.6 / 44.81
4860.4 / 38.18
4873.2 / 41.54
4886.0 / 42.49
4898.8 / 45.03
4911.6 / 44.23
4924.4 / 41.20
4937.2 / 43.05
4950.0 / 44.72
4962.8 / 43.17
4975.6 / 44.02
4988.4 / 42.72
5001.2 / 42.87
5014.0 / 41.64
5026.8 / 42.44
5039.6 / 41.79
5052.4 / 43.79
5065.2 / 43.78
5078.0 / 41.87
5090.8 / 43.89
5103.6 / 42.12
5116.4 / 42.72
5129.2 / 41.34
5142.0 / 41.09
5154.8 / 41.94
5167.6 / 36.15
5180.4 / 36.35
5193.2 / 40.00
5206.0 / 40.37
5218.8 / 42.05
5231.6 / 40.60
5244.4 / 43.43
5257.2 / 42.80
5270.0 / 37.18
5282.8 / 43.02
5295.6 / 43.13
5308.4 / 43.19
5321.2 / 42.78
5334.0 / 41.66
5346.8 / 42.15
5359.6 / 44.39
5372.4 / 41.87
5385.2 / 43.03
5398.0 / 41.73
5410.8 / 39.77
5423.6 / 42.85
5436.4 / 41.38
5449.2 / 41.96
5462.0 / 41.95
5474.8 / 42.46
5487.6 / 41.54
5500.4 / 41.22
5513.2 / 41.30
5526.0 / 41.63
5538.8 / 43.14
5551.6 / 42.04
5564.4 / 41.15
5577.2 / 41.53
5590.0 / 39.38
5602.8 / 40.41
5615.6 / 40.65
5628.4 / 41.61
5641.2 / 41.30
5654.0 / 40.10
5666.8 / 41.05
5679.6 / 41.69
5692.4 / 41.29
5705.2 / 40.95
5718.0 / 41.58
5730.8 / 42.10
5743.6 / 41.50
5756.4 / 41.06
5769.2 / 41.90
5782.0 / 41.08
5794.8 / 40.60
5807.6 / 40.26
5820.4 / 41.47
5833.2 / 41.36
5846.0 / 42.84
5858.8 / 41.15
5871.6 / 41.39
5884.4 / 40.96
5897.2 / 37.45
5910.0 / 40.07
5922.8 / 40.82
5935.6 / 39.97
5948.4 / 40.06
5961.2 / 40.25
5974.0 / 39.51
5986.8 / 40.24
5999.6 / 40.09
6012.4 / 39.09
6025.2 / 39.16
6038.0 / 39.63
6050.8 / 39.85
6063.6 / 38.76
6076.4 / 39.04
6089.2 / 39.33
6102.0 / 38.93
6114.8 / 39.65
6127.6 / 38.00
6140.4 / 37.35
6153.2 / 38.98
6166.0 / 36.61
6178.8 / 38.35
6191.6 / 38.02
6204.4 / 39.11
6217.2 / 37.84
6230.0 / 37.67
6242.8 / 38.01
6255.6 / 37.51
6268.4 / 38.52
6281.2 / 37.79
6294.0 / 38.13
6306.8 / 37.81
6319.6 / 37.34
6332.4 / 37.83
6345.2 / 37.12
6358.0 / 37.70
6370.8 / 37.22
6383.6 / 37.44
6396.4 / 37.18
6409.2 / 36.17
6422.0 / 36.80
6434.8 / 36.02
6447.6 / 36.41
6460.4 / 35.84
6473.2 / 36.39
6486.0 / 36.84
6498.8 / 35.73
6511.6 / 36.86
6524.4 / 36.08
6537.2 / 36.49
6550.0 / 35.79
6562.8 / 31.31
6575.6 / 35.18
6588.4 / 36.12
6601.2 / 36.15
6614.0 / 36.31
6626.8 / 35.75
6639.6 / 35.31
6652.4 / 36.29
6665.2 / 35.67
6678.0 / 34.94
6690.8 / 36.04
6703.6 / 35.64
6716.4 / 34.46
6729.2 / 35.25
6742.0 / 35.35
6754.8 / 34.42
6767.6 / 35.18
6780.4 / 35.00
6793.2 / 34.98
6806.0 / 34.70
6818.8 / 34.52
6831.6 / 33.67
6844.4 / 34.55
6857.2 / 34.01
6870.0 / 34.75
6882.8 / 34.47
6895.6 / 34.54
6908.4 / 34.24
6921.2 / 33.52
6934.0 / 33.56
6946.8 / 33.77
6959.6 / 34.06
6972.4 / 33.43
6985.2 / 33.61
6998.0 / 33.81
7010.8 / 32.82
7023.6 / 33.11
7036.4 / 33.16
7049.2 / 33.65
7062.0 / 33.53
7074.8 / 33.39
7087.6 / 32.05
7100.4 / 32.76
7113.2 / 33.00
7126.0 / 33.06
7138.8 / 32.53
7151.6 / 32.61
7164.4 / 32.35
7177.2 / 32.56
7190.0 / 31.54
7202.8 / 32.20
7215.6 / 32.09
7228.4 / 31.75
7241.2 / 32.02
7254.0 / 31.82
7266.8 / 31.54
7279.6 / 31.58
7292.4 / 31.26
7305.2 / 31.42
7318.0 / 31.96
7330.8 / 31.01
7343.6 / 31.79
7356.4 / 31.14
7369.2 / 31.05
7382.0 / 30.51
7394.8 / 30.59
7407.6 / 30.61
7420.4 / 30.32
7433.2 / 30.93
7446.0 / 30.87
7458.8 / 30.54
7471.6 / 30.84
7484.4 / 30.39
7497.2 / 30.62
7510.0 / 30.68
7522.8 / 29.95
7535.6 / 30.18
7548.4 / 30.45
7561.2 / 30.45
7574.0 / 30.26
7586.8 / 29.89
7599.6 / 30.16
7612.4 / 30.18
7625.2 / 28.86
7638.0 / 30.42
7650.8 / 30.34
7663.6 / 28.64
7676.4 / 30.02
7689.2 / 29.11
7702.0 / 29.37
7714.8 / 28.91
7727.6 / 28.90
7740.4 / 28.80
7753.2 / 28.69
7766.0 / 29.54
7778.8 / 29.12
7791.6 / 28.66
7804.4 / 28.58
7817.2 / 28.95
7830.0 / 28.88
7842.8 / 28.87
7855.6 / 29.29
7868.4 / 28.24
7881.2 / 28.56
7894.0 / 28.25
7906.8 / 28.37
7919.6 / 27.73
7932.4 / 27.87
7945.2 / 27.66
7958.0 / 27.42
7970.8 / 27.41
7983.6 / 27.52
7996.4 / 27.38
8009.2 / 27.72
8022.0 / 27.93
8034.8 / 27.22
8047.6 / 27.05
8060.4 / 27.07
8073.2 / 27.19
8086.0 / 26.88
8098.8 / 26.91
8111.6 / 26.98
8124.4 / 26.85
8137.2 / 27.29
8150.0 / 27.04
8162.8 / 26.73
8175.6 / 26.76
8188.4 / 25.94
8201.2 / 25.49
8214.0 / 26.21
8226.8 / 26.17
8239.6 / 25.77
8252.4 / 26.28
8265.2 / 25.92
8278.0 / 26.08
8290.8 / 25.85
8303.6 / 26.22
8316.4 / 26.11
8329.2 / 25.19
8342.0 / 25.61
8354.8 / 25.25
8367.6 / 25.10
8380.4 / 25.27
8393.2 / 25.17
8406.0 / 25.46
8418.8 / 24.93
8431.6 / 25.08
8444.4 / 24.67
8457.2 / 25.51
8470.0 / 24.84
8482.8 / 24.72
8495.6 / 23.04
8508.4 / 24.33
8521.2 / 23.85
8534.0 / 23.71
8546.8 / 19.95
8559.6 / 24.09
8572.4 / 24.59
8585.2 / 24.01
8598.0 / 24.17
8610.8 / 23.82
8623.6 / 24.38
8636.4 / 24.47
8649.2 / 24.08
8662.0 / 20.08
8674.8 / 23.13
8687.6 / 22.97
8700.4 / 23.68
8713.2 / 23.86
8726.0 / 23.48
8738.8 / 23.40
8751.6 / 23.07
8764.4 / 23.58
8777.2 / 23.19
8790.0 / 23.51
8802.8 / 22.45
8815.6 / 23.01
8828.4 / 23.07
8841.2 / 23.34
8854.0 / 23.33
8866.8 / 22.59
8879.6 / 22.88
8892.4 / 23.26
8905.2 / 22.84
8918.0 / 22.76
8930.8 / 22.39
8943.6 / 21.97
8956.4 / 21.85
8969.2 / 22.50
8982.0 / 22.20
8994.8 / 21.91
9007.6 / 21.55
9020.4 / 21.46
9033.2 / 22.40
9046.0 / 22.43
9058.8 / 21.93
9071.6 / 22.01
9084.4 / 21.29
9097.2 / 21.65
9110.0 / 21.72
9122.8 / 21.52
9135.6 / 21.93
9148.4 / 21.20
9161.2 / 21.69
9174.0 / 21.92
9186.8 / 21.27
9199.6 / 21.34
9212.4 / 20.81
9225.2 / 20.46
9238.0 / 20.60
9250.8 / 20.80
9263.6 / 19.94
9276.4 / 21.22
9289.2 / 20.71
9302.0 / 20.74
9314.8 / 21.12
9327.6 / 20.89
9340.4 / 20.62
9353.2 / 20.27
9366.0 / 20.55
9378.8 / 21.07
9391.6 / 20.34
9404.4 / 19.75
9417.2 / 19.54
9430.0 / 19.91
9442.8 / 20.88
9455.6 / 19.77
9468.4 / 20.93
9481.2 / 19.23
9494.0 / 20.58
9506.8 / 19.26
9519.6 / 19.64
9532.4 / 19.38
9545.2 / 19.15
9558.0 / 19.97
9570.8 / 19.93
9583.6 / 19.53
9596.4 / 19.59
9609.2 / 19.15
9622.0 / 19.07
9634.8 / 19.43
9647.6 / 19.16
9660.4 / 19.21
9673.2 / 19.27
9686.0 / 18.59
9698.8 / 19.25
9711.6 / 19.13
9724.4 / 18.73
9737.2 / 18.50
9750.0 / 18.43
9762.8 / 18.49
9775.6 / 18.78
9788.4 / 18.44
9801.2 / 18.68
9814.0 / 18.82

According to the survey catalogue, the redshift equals 0.00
